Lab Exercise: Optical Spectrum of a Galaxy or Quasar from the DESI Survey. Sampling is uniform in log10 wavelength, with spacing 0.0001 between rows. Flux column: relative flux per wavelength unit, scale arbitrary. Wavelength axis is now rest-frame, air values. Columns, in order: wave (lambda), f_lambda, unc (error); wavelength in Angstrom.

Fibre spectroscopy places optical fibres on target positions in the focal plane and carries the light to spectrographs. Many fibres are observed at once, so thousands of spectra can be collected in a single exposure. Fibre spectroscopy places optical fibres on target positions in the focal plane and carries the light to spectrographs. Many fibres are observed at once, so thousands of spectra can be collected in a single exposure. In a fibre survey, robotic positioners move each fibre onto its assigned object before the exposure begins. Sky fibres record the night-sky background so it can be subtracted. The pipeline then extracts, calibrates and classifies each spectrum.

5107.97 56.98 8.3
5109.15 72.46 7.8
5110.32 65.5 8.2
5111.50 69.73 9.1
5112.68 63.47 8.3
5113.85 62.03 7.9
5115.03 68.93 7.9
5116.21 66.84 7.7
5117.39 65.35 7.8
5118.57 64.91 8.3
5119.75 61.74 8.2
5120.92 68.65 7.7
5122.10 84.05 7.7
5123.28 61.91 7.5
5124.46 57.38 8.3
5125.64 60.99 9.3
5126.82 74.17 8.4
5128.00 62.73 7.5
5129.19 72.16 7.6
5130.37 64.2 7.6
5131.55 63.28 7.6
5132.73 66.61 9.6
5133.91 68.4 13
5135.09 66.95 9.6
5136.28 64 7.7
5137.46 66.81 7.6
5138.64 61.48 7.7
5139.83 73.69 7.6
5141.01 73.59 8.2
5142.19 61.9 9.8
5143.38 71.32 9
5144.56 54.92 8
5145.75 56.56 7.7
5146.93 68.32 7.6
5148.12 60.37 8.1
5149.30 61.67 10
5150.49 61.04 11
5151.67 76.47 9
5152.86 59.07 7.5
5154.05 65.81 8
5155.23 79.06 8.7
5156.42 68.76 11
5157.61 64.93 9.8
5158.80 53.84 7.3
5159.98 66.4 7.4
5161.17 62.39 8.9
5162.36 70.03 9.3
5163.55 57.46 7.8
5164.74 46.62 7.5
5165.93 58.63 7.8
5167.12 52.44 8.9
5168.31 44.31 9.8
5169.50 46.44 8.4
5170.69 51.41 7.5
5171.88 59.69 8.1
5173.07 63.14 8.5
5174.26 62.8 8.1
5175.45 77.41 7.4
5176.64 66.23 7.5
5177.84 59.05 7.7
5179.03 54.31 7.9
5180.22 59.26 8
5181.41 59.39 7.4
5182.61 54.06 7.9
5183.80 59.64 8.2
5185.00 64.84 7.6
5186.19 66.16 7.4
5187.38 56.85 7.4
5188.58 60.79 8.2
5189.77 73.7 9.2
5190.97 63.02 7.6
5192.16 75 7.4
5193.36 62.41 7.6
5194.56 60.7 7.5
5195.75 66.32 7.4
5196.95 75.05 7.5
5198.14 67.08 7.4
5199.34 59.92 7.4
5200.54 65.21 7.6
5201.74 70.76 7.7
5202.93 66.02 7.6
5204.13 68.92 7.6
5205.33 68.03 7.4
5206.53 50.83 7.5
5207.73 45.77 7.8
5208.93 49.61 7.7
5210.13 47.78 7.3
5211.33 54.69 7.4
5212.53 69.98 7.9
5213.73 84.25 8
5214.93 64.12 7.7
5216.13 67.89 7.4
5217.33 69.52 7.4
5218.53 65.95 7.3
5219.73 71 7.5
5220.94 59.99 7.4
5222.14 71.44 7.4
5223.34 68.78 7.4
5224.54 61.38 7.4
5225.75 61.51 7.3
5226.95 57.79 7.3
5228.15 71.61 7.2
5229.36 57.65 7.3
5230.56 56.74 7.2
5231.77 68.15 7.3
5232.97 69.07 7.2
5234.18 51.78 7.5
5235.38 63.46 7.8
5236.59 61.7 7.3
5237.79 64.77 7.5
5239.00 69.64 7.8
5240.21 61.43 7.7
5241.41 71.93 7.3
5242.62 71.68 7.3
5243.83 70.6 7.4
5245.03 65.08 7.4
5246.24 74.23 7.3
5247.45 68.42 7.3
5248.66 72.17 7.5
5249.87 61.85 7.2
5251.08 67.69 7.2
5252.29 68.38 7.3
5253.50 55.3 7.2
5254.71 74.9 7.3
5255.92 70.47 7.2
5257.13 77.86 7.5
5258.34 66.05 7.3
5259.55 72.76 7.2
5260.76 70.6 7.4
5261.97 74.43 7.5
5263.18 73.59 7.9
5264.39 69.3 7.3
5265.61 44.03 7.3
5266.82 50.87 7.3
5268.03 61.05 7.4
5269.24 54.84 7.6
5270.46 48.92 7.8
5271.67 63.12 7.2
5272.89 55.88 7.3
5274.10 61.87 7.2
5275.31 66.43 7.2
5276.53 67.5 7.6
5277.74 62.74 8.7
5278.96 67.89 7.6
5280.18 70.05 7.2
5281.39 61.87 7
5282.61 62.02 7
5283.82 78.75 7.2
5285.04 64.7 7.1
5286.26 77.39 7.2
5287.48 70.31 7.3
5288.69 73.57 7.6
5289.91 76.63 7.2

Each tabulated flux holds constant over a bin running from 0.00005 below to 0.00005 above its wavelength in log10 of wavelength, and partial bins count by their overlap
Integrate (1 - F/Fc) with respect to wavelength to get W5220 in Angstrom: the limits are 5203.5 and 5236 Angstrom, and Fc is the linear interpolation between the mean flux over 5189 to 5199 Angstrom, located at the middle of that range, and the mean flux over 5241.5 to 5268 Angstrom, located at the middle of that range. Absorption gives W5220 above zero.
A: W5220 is 2.3 Angstrom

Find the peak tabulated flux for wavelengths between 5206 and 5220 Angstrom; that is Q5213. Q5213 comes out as 84.25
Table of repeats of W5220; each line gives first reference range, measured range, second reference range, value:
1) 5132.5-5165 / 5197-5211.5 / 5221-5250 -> 1.1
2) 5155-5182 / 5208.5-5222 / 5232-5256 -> -0.1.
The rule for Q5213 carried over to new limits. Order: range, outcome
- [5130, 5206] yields 79.06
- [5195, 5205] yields 75.05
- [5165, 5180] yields 77.41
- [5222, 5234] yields 71.61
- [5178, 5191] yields 73.7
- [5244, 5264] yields 77.86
